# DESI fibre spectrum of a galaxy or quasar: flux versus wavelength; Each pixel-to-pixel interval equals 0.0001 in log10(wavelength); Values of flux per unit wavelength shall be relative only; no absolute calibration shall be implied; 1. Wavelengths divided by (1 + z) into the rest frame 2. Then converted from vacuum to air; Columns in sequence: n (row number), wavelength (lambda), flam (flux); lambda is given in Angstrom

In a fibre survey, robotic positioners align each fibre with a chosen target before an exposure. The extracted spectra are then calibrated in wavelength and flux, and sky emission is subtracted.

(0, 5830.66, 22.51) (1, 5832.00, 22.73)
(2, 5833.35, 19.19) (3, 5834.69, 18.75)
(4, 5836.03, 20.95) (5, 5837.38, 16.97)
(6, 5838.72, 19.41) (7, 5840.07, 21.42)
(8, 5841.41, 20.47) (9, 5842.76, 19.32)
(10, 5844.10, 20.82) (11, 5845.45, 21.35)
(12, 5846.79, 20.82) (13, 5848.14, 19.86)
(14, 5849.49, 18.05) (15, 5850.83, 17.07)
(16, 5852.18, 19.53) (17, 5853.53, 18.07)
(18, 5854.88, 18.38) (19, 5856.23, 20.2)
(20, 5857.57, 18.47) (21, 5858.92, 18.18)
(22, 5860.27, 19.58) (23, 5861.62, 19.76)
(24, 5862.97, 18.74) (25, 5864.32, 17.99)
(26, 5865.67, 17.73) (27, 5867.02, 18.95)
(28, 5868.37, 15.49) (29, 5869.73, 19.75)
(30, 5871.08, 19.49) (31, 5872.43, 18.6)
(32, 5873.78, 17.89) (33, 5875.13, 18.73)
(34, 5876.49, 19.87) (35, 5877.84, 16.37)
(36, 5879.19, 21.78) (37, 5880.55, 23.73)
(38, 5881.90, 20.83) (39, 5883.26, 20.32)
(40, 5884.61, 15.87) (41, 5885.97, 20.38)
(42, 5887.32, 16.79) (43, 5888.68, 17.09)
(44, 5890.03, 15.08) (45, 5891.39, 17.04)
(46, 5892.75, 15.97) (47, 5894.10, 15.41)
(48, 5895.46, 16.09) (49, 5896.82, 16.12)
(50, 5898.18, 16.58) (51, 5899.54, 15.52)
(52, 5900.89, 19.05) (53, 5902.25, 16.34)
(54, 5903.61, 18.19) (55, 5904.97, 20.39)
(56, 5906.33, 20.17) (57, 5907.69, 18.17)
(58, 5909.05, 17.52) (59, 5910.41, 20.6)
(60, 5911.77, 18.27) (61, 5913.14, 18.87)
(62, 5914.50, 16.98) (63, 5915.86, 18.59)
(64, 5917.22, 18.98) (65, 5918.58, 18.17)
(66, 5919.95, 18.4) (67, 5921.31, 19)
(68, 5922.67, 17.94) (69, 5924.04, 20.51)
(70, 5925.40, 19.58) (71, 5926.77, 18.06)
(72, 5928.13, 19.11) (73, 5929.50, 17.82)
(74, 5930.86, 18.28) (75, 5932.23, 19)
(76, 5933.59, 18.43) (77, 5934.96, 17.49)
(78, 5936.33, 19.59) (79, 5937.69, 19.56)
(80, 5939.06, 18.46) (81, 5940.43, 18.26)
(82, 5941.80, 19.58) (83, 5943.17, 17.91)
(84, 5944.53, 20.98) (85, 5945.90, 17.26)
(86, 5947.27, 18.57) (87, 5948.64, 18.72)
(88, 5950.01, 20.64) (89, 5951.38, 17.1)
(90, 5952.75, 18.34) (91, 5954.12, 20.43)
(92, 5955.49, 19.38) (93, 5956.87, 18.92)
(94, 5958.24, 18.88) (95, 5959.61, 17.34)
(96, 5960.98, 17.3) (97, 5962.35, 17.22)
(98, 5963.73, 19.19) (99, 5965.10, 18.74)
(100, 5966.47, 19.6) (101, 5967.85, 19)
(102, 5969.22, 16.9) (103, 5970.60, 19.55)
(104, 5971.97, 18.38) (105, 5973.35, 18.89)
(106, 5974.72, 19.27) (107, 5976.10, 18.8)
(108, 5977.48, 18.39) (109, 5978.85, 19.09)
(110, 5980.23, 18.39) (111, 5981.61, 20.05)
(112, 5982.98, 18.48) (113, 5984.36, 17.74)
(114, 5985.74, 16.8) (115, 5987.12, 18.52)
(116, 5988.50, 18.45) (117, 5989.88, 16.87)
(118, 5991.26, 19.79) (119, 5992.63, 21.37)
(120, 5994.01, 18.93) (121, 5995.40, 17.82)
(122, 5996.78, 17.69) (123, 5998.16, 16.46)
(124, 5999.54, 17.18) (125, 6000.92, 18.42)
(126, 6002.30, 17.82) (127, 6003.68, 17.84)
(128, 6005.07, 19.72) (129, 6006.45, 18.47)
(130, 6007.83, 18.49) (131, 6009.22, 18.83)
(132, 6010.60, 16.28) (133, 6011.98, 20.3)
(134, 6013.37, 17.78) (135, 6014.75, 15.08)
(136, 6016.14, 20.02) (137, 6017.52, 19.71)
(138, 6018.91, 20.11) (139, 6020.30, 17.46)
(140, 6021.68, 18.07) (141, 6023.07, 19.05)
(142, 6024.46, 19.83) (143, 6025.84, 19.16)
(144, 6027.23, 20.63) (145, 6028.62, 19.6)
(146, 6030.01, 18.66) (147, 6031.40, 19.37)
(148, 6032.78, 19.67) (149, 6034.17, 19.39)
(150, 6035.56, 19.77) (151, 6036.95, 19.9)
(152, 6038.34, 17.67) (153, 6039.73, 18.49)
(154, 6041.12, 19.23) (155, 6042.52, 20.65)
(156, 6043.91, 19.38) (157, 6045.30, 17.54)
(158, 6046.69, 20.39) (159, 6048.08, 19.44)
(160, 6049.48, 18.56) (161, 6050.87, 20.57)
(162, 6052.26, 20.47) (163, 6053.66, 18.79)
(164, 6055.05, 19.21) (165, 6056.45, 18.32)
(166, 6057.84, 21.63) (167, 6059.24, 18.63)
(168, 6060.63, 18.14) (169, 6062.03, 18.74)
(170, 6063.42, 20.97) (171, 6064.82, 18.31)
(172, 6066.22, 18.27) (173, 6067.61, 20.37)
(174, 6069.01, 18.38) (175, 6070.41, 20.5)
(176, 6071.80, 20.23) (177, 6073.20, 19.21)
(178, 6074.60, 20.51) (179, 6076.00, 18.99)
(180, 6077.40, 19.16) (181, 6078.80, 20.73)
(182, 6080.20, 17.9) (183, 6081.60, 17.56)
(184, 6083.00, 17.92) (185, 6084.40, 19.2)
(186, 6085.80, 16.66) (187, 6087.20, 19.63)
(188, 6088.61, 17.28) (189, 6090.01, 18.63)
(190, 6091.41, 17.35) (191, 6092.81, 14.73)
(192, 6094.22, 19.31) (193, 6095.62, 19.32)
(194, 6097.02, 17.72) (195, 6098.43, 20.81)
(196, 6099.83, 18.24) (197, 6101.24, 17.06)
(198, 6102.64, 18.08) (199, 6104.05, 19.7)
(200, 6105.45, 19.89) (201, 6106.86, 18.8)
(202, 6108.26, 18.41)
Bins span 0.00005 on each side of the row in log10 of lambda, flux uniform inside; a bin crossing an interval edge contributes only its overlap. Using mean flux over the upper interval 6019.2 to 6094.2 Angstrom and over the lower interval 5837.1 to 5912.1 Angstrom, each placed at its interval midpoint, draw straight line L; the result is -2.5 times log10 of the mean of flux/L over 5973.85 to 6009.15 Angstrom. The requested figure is 0.03 mag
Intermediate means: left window 18.6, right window 19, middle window 18.4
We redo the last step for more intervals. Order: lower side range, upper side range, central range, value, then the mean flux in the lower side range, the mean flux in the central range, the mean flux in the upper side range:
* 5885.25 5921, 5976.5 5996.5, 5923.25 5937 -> -0.045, 17.7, 18.8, 18.6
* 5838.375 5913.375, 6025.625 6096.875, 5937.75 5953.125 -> 0.002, 18.6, 18.8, 19.1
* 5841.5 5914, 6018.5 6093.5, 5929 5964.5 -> 0.005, 18.5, 18.6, 19.1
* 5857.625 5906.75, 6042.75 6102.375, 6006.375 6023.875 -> 0.016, 18.2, 18.4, 18.9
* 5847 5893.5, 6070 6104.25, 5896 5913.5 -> 0.029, 18.6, 18.1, 18.6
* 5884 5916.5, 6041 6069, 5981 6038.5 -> 0.010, 17.5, 18.7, 19.4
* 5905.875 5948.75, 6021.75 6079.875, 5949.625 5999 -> 0.024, 18.7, 18.6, 19.4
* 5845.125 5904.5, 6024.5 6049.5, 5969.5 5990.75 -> 0.029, 18.3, 18.5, 19.3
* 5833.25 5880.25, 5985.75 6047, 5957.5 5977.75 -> 0.021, 19.1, 18.5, 18.7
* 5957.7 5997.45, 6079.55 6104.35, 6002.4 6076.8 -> -0.047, 18.5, 19.1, 18.1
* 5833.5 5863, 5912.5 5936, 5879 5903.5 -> 0.072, 19.4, 17.7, 18.6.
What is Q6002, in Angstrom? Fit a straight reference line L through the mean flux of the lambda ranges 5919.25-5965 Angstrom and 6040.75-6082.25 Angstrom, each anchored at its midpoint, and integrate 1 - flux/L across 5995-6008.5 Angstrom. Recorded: 0.7 Angstrom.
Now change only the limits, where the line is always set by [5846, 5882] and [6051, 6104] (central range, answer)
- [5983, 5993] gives 0.27 Angstrom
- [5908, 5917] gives 0.24 Angstrom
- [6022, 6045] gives -0.55 Angstrom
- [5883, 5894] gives 1.10 Angstrom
